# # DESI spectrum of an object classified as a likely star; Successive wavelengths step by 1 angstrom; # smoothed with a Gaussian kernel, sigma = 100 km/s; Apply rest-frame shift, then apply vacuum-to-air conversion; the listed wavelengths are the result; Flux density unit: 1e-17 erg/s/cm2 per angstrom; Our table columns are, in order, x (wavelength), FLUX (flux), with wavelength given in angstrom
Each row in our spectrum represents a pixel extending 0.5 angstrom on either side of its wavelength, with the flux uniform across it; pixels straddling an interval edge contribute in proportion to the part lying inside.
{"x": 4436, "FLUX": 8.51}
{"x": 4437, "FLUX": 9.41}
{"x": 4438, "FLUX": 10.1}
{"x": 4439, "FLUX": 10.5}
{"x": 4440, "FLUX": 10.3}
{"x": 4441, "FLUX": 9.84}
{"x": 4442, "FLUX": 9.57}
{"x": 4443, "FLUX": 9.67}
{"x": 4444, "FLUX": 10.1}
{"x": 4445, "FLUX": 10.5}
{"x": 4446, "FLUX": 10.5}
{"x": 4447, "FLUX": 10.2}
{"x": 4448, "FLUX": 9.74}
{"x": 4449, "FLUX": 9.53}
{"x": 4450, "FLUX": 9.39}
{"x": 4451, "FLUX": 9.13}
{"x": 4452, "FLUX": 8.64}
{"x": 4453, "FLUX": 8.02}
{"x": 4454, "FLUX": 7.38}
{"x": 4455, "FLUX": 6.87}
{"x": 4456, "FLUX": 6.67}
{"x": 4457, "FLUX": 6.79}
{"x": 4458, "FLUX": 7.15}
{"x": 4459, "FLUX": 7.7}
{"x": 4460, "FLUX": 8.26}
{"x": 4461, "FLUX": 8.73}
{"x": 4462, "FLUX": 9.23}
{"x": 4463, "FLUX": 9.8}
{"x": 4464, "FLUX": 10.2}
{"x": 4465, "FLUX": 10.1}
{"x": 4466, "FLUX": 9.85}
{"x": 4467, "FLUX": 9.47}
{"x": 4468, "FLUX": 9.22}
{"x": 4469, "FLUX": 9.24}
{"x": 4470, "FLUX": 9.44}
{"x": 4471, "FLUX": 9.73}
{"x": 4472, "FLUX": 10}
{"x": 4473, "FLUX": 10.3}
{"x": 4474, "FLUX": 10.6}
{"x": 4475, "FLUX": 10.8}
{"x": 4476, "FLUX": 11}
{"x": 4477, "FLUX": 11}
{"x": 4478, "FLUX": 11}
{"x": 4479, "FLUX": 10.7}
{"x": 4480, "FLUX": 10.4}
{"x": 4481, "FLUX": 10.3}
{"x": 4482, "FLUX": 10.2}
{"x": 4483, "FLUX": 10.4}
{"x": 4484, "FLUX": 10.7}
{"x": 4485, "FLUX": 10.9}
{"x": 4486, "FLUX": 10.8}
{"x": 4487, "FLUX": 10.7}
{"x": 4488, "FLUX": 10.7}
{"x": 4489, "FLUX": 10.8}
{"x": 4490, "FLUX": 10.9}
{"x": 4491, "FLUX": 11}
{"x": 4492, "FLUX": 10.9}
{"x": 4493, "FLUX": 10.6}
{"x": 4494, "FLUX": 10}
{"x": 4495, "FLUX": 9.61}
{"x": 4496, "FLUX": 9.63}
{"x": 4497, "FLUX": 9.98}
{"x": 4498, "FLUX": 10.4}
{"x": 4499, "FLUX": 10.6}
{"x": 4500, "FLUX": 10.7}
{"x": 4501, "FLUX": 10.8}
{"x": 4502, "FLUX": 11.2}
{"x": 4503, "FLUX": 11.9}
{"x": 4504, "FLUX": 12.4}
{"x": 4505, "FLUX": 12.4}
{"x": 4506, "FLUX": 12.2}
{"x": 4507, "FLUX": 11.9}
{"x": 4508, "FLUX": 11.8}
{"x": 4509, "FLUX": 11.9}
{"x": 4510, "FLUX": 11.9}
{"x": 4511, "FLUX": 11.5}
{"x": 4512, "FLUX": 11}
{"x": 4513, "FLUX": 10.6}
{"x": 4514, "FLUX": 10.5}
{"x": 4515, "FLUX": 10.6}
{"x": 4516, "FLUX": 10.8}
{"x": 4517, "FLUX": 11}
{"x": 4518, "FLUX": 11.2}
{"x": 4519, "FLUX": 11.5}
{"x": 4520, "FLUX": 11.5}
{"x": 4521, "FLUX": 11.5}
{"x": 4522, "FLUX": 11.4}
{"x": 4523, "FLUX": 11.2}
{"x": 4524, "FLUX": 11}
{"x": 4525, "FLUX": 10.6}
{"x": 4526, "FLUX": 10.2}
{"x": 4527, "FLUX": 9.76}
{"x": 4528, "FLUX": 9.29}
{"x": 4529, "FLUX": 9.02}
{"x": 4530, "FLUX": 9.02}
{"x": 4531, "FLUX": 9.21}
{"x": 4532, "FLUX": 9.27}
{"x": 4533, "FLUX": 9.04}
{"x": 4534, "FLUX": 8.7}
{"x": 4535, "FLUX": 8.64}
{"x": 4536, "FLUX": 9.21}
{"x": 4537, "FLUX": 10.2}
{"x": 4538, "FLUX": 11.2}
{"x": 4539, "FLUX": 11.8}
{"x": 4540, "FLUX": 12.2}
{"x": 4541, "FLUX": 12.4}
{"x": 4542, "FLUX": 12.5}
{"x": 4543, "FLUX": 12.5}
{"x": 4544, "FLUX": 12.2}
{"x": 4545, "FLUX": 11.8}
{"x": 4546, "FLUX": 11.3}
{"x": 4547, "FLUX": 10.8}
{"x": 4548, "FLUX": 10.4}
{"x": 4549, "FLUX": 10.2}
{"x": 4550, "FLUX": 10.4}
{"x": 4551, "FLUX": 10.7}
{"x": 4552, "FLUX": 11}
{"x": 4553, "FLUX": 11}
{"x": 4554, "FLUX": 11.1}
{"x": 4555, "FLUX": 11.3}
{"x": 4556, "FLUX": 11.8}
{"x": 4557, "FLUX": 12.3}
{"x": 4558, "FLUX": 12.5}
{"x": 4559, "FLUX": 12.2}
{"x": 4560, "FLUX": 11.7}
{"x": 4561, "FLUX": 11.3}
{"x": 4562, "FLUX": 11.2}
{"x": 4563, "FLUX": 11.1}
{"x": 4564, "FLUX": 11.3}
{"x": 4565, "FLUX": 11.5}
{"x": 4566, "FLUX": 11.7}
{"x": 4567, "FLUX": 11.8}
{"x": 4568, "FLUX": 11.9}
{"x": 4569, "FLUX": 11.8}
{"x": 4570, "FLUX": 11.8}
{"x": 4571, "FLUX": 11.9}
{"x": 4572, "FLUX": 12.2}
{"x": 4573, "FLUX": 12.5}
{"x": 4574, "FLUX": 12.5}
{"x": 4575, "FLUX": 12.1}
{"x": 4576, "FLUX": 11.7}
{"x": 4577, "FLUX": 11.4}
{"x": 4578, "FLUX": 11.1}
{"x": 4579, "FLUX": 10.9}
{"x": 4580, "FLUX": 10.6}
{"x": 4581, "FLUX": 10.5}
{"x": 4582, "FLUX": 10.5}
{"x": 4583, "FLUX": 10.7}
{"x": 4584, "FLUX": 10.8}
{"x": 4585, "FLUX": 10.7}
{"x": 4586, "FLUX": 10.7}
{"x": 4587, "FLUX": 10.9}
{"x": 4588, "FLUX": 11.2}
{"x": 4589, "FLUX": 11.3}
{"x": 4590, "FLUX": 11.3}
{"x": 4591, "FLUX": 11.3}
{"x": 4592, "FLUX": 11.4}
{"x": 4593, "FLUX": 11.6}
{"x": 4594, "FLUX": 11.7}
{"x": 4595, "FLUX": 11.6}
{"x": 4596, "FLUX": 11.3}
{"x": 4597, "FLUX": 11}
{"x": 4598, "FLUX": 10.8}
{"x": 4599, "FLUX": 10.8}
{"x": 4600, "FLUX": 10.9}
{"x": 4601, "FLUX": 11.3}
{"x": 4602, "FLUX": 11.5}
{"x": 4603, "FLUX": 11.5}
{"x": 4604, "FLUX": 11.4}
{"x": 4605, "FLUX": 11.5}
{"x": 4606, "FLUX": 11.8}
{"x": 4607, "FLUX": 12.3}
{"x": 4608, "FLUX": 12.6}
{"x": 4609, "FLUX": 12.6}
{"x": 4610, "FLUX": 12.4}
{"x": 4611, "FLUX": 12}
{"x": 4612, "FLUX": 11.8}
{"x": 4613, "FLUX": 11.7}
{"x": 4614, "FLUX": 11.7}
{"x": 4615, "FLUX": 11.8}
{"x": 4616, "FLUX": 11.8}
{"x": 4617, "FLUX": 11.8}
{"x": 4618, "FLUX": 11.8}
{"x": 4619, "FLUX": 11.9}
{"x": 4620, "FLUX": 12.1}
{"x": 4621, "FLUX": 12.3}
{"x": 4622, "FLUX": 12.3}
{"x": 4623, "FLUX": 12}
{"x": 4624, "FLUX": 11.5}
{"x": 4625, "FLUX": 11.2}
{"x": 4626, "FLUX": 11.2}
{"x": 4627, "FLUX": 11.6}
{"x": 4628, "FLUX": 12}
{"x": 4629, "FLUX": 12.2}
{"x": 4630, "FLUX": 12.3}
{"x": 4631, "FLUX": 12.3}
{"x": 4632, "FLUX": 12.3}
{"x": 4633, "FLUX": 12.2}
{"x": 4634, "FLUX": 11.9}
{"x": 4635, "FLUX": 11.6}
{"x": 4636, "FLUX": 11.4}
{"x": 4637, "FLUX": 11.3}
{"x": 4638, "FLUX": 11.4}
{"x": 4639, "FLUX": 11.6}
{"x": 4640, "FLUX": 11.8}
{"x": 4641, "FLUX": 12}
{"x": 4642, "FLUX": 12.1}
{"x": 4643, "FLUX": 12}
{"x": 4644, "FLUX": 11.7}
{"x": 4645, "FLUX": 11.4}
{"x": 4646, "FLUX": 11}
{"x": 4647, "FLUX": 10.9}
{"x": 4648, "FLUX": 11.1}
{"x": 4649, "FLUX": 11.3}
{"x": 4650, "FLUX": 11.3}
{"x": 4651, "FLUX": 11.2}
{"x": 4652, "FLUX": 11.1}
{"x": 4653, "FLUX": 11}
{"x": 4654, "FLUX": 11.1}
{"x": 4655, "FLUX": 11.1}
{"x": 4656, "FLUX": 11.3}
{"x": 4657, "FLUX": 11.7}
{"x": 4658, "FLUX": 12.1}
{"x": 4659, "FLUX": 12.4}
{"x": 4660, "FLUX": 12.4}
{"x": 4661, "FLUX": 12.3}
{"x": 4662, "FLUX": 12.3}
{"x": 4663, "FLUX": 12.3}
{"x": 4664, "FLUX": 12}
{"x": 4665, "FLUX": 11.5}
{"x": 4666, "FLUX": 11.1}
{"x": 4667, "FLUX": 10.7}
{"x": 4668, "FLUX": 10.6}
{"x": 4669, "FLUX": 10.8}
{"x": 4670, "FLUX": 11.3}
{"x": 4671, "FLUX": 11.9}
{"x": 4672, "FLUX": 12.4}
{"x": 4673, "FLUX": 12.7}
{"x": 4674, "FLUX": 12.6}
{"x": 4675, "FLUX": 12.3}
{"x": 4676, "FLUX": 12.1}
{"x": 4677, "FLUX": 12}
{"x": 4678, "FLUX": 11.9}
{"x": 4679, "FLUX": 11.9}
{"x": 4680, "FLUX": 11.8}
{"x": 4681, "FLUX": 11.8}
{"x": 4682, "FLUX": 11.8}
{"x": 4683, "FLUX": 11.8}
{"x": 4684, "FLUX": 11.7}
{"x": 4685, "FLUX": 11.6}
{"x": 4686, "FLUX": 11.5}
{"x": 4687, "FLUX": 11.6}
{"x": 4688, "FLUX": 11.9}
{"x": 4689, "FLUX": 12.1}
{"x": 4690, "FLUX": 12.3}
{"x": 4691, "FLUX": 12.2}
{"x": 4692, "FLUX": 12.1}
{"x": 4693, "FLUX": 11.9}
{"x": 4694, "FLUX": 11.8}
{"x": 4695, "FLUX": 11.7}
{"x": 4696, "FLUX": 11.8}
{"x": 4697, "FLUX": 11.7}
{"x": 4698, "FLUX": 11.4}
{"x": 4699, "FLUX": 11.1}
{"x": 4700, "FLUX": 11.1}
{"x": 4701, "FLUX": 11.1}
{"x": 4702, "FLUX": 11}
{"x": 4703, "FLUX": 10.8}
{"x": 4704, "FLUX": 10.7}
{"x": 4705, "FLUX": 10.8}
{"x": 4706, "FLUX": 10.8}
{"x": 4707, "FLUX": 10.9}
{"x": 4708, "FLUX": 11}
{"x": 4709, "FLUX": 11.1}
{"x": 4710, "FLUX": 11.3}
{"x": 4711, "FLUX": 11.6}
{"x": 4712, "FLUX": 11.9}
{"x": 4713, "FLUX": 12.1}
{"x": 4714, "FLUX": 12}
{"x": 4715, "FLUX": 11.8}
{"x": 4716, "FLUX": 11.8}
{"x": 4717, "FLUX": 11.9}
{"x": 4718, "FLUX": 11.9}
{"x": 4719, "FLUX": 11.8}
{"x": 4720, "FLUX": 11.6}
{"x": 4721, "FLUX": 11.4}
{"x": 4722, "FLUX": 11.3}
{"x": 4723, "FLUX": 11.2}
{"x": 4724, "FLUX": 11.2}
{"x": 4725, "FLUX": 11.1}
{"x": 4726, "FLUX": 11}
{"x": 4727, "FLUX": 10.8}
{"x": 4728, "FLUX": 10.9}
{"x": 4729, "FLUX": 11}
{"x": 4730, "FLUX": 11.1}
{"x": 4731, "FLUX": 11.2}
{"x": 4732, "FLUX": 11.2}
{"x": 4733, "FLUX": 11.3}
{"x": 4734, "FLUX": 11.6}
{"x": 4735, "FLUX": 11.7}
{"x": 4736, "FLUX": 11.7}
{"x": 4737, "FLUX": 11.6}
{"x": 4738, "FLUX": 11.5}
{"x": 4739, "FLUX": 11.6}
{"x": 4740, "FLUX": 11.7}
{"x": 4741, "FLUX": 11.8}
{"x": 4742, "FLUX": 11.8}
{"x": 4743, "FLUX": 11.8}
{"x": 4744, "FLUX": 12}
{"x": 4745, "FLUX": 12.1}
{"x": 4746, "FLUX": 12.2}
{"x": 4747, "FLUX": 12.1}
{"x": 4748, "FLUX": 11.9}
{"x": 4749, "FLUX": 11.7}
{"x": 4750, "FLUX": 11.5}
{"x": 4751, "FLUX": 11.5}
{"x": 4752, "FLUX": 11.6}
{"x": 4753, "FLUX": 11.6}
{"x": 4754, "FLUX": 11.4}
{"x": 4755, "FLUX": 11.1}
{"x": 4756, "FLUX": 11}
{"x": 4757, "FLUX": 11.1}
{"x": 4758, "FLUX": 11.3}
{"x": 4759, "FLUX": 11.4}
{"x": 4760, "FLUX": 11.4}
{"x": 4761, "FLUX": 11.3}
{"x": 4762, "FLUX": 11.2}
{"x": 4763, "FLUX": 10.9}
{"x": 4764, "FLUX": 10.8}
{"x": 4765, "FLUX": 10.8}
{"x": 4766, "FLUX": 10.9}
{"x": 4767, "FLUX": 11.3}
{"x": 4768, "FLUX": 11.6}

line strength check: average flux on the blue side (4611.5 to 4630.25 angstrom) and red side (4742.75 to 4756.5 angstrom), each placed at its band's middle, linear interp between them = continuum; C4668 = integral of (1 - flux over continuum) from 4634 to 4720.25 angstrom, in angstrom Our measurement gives 1.1 angstrom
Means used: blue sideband 11.8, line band 11.6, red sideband 11.7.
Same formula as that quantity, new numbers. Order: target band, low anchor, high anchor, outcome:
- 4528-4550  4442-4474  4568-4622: 0.08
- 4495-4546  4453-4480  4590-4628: -3.47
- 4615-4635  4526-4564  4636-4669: -1.02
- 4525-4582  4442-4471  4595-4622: -1.66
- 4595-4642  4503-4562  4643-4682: -1.30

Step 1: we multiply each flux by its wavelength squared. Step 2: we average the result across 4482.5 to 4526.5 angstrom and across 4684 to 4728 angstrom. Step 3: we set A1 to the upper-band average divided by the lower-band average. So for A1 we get 1.14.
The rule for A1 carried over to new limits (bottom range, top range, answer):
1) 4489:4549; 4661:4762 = 1.16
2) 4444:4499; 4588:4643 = 1.28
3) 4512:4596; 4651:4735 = 1.11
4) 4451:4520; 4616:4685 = 1.23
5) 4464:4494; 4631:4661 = 1.20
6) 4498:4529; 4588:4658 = 1.10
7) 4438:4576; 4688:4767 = 1.19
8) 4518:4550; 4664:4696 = 1.18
